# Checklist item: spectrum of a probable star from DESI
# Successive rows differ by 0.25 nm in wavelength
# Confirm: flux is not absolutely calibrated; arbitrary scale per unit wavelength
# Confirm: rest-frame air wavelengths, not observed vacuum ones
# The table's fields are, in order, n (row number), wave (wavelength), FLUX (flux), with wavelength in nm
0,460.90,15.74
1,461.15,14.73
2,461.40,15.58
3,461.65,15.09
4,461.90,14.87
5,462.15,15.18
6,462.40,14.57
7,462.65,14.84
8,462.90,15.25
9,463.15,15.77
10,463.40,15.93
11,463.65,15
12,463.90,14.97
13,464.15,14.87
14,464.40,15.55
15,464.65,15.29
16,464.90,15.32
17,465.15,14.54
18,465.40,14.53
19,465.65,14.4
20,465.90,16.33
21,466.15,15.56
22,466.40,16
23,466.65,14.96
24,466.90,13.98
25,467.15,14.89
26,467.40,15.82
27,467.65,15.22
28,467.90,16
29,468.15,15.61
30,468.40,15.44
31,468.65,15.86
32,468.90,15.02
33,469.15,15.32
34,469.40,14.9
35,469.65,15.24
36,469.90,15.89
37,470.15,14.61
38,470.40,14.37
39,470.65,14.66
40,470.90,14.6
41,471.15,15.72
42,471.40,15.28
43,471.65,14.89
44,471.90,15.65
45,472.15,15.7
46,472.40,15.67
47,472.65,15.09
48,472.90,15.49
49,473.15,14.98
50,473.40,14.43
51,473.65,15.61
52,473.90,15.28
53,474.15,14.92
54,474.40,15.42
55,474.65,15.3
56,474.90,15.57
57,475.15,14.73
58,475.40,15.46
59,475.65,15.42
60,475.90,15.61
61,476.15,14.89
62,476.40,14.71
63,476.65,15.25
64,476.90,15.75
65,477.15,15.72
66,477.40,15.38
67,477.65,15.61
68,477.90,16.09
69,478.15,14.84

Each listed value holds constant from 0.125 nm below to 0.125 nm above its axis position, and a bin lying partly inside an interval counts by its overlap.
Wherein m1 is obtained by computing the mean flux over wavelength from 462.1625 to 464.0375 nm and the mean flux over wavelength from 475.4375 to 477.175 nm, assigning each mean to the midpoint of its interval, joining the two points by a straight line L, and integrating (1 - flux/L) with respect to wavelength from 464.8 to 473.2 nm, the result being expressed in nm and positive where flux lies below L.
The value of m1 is 0.01 nm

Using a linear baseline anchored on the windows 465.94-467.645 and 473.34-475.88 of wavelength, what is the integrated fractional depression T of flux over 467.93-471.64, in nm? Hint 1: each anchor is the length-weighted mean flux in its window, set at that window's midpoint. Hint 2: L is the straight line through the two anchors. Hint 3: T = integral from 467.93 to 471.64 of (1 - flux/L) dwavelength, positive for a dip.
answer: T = 0.016 nm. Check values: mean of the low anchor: 15.3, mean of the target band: 15.2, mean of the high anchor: 15.3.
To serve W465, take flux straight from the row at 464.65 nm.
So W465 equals 15.29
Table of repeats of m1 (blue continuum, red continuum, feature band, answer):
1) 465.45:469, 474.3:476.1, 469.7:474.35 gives 0.05 nm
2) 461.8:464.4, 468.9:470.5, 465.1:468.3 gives -0.03 nm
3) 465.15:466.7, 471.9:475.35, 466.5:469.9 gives -0.01 nm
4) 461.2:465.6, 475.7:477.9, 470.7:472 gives 0.01 nm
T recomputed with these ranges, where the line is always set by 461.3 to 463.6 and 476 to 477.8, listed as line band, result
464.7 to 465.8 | 0.03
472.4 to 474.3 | 0.02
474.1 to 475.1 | 0.00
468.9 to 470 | 0.00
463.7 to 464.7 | 0.01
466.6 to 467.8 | 0.02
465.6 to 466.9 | -0.01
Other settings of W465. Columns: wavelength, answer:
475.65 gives 15.42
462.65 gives 14.84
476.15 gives 14.89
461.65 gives 15.09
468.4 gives 15.44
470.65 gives 14.66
